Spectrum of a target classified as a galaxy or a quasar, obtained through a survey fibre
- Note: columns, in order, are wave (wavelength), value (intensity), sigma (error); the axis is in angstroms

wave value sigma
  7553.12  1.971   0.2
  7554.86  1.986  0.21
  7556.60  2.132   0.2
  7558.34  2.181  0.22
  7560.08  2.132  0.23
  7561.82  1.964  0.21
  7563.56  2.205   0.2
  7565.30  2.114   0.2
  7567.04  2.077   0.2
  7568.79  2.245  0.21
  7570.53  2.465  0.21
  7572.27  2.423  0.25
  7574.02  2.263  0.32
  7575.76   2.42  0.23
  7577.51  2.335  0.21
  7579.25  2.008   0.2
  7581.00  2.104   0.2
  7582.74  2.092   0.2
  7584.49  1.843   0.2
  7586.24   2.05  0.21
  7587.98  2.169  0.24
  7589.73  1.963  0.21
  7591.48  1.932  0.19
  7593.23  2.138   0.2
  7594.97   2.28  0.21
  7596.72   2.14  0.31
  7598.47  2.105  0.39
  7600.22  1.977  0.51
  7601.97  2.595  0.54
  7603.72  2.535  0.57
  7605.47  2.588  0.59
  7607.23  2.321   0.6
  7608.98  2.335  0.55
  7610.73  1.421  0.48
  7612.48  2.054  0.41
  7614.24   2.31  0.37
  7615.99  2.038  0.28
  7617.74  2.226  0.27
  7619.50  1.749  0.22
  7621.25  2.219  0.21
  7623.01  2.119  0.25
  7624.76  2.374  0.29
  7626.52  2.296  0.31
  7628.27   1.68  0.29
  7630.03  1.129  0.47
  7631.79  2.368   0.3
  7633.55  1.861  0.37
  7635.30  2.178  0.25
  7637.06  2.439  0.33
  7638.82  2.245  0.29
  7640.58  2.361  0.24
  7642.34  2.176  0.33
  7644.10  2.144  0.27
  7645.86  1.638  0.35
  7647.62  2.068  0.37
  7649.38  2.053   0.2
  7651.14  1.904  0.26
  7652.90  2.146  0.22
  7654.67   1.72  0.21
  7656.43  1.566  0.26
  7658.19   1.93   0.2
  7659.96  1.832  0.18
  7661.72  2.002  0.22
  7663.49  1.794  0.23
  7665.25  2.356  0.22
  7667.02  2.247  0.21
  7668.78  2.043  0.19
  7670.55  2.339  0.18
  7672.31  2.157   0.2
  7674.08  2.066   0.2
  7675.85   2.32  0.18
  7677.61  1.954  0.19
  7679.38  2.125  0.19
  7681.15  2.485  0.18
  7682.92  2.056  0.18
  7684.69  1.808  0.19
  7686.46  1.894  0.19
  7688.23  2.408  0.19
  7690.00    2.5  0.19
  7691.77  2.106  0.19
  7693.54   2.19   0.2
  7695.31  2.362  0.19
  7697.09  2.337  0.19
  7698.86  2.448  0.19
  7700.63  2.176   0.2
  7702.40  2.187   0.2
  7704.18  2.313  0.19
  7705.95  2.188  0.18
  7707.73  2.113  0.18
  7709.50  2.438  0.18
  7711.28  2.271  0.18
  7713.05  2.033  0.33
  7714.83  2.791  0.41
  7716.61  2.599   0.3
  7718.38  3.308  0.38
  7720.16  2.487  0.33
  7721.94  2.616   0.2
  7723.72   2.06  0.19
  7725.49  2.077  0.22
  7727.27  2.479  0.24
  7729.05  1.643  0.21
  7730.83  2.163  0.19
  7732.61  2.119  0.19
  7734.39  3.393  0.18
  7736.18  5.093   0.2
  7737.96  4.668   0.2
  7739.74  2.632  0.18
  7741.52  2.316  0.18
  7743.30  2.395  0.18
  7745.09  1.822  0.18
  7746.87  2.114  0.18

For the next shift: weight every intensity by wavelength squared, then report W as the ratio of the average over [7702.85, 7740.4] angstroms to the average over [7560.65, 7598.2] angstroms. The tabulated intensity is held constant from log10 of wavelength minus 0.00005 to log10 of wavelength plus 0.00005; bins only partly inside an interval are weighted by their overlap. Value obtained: 1.27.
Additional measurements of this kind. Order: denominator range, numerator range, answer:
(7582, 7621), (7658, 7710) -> 1.04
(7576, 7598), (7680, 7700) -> 1.09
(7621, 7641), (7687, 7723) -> 1.16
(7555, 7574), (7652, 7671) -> 0.93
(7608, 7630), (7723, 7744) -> 1.40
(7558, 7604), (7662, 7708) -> 1.04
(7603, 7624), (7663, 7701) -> 1.04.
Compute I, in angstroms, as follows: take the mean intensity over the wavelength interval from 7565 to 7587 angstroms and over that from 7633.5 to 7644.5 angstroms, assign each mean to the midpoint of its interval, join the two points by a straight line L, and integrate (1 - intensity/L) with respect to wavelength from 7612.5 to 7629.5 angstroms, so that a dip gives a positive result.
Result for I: 1.0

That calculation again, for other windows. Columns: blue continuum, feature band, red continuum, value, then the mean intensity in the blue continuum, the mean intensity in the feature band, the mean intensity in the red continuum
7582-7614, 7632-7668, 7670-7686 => 1.7 angstroms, 2.14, 2.04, 2.14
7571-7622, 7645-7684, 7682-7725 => 3.9 angstroms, 2.16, 2.04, 2.32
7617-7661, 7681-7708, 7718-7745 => 2.5 angstroms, 2.02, 2.22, 2.72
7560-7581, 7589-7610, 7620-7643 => -0.7 angstroms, 2.22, 2.24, 2.1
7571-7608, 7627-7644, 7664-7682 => 1.1 angstroms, 2.21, 2.06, 2.2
